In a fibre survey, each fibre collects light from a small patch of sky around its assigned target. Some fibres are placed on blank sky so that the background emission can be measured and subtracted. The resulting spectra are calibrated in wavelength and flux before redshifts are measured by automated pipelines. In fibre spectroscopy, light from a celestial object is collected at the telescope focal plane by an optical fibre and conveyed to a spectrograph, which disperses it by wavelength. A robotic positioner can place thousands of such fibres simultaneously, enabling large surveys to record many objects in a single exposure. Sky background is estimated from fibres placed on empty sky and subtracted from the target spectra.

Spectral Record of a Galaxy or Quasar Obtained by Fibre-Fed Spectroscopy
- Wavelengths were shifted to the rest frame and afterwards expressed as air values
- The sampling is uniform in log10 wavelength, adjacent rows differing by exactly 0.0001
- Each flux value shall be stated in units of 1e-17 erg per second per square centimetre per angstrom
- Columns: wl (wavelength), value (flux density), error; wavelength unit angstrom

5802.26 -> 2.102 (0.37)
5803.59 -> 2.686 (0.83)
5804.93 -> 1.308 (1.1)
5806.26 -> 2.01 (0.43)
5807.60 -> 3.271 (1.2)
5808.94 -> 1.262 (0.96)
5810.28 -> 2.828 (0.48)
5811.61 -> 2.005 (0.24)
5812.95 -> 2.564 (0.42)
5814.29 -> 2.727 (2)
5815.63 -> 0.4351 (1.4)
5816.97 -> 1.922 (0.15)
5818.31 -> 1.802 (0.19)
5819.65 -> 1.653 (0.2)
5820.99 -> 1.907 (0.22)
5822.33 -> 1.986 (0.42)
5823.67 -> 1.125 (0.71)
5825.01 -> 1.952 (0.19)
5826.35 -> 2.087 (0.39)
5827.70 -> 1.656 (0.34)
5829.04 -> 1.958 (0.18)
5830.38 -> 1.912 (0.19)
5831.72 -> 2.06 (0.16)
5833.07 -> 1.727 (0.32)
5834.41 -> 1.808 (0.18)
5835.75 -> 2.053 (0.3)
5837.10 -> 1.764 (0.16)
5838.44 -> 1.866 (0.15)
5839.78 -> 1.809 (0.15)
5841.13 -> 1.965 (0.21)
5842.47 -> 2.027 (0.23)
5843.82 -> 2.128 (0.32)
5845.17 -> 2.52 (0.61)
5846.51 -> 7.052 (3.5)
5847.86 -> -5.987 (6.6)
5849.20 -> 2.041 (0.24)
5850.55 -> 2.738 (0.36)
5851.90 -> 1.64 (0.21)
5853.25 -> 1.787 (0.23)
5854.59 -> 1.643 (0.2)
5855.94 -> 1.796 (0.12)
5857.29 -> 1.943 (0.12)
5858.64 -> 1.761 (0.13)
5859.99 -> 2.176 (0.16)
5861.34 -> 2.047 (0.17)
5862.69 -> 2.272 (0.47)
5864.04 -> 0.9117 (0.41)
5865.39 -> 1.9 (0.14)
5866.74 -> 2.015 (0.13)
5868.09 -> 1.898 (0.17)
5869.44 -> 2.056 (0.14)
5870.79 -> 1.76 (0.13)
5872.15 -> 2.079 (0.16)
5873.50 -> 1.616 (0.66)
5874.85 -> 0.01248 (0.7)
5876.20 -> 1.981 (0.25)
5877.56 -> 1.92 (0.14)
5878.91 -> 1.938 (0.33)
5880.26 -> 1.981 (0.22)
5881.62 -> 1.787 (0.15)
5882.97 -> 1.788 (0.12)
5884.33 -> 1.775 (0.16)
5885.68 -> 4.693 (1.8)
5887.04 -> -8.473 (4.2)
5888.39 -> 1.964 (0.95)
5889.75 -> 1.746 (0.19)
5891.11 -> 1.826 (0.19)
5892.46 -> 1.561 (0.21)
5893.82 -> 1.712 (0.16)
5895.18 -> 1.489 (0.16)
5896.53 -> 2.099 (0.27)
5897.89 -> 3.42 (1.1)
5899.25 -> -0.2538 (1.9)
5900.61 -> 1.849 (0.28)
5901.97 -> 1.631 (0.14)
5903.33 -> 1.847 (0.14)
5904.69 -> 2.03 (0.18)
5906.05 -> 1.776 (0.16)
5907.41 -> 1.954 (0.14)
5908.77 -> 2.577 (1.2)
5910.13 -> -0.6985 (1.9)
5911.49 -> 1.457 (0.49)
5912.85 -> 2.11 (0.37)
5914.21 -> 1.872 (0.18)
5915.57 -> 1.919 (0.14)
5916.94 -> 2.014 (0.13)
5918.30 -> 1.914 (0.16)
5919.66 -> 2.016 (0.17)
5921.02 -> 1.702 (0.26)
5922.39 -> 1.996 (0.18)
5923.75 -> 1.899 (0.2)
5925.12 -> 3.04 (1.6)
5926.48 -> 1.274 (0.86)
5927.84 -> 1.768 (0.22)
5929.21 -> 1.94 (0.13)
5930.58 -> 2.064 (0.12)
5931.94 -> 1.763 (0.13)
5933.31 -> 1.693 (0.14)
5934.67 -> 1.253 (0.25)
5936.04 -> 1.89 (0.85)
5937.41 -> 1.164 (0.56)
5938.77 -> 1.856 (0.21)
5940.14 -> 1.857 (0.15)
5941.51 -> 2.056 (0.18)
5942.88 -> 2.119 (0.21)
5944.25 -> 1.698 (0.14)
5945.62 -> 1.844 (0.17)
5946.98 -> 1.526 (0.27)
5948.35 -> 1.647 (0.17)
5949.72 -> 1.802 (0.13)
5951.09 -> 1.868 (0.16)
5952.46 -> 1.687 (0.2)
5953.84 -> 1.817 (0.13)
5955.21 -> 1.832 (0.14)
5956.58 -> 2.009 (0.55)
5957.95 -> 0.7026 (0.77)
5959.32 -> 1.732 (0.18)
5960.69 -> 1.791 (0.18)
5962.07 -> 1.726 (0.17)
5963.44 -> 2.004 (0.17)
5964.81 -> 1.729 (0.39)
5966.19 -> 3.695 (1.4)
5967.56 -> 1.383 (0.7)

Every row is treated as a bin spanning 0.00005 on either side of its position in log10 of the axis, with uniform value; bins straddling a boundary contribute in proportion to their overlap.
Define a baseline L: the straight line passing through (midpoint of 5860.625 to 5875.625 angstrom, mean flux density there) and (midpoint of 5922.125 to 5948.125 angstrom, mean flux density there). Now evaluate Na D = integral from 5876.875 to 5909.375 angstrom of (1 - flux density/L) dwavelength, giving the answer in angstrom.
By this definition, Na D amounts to 4.1 angstrom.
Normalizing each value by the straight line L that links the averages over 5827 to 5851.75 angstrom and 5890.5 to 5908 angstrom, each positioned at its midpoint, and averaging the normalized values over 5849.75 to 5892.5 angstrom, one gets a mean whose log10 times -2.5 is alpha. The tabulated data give 0.14 mag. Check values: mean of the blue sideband 1.83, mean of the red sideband 1.76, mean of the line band 1.58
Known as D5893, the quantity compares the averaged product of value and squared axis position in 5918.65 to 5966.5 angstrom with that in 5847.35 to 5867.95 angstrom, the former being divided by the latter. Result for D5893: 1.3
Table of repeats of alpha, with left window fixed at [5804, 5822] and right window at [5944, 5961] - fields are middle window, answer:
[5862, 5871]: 0.02 mag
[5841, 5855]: 0.08 mag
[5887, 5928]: 0.11 mag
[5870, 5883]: 0.10 mag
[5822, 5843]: 0.05 mag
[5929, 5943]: -0.03 mag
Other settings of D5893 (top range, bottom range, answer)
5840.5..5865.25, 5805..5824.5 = 0.94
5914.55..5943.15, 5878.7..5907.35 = 1.31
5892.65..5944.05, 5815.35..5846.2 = 0.96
